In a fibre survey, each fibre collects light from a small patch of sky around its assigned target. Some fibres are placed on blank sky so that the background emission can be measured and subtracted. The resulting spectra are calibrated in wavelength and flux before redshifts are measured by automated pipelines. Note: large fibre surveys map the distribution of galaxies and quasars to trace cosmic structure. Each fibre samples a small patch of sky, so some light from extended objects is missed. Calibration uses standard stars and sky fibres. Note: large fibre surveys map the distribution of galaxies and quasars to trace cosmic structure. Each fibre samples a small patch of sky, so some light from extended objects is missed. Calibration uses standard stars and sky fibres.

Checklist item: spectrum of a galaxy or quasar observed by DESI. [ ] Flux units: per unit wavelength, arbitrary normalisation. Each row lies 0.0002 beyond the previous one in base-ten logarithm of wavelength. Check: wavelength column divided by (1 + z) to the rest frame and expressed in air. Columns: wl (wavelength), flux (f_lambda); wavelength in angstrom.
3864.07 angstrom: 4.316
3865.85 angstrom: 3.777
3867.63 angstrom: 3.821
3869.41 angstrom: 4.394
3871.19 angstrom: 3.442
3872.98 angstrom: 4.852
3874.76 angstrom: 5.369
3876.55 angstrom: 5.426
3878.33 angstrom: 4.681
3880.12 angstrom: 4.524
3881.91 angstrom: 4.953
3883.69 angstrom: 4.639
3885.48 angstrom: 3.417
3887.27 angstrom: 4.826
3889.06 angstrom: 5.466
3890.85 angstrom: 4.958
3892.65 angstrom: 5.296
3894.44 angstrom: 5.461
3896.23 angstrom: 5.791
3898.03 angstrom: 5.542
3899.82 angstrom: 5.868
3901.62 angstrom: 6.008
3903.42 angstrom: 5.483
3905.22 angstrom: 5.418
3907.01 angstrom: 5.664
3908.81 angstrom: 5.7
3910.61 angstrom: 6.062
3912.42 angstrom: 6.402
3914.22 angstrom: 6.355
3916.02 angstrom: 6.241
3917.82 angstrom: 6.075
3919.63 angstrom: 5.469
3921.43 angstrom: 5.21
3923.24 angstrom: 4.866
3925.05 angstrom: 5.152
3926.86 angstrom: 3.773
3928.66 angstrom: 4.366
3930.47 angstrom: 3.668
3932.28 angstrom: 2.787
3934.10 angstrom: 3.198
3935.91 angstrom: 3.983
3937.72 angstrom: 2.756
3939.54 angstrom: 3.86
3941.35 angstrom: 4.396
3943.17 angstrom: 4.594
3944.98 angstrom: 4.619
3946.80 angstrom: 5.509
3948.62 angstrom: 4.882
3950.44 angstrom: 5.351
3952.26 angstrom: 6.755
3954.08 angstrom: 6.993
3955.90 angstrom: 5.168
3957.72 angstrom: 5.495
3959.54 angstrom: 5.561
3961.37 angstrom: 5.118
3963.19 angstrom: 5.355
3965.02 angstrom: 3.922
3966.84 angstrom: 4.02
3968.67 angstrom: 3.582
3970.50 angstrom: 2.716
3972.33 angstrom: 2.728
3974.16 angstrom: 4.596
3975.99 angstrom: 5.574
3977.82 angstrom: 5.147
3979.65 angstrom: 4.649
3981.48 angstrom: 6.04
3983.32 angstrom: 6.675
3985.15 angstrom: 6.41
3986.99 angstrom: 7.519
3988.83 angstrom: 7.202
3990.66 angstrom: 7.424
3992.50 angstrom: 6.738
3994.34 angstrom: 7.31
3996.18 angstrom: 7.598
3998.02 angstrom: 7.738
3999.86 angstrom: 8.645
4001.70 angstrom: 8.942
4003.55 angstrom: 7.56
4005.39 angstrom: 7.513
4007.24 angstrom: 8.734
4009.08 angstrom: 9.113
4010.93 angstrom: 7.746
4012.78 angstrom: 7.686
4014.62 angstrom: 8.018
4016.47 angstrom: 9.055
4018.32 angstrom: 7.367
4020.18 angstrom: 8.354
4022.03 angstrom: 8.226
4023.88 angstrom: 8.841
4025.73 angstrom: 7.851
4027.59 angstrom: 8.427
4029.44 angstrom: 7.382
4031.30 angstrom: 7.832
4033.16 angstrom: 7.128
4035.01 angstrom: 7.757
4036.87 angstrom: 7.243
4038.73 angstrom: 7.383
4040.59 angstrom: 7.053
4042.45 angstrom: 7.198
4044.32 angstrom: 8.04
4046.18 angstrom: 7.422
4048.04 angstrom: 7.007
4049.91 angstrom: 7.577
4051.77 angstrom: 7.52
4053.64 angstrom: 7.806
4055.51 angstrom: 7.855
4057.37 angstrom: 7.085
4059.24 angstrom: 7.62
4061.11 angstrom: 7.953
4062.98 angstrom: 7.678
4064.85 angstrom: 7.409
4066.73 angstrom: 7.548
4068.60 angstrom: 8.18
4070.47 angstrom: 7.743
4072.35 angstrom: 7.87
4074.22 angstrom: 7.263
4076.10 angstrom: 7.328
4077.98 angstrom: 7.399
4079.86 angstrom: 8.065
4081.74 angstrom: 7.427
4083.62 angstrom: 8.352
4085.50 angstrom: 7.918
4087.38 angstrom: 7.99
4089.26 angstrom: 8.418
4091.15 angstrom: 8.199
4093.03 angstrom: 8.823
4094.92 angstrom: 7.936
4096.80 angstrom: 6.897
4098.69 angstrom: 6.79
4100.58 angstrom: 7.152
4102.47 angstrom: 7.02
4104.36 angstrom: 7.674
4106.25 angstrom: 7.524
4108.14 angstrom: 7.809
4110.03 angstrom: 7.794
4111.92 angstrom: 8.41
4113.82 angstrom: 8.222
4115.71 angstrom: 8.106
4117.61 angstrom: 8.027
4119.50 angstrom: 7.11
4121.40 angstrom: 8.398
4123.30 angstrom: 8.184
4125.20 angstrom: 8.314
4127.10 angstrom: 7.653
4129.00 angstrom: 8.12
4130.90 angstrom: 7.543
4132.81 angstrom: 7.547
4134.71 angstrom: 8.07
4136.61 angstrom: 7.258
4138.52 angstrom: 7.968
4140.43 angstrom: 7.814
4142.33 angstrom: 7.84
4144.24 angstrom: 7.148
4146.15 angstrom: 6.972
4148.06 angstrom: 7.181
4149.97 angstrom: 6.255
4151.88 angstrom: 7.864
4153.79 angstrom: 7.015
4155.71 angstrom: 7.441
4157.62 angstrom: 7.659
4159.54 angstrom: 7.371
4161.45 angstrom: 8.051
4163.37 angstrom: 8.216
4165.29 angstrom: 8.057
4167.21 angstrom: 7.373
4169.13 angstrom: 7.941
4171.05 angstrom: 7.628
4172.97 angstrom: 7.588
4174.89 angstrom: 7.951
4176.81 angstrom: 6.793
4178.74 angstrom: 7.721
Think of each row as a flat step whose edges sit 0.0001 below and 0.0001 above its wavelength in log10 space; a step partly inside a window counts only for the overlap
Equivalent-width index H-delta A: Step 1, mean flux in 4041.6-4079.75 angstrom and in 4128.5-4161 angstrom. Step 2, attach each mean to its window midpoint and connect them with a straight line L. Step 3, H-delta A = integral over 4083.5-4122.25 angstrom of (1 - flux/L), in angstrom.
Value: -1.5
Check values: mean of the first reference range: 7.59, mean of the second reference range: 7.47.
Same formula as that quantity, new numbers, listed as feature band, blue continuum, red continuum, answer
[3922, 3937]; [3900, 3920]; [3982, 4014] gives 5.5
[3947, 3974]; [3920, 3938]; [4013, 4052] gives 1.5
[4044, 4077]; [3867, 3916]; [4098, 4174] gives -3.3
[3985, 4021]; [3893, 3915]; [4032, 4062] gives -4.6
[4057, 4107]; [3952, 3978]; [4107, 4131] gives -3.3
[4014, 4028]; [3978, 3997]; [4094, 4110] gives -2.8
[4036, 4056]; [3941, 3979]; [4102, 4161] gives -3.8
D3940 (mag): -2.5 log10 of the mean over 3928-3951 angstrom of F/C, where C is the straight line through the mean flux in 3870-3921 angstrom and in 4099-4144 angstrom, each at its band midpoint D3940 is 0.372 mag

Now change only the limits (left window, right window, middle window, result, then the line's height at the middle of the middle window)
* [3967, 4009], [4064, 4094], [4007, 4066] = -0.088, 7.2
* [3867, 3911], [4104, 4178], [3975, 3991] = -0.033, 6.05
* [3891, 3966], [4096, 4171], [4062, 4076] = -0.121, 6.85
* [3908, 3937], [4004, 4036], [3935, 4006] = 0.157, 6.47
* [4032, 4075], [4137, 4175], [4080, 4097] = -0.070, 7.54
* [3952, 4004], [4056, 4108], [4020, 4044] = -0.133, 6.85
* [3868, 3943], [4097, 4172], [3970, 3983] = 0.234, 5.76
